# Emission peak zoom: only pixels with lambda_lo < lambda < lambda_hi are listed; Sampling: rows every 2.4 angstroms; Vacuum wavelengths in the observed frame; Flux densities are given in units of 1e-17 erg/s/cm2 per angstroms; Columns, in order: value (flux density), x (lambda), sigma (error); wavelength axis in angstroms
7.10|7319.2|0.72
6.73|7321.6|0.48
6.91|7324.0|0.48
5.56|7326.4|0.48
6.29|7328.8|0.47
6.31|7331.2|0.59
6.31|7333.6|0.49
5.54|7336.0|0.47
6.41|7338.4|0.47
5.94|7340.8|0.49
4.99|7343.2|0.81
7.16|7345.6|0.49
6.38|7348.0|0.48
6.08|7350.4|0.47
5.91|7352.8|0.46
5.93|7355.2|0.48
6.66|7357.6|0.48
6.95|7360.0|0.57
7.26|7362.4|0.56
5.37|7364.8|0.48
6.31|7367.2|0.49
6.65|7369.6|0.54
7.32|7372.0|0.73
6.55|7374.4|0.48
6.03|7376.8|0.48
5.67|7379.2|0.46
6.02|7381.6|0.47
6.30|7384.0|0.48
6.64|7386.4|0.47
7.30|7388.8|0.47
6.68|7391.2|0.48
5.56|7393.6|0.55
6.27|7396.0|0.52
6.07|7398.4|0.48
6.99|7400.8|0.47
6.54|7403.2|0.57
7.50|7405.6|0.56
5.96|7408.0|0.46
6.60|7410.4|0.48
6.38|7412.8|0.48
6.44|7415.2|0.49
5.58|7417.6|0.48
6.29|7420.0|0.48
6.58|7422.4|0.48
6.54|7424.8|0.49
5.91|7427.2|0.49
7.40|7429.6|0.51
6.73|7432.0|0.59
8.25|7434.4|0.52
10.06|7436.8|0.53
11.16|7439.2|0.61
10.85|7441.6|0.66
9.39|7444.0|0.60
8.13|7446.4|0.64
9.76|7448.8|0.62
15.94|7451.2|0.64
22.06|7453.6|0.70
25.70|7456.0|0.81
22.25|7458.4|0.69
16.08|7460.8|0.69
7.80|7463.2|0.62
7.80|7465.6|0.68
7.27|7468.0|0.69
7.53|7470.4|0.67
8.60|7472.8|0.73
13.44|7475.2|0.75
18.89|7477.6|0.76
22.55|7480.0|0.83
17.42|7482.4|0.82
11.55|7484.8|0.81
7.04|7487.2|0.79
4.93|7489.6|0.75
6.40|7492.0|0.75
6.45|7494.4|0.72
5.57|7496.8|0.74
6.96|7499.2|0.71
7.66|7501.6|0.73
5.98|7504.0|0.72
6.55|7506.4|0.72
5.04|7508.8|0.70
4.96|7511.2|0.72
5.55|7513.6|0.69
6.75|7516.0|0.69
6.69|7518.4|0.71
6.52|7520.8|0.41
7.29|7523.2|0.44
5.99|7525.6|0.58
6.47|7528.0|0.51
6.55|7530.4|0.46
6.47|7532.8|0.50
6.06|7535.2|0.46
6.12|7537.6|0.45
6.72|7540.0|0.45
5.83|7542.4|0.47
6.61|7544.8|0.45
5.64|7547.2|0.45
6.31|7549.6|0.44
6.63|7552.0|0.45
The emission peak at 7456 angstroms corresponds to H-alpha 6563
